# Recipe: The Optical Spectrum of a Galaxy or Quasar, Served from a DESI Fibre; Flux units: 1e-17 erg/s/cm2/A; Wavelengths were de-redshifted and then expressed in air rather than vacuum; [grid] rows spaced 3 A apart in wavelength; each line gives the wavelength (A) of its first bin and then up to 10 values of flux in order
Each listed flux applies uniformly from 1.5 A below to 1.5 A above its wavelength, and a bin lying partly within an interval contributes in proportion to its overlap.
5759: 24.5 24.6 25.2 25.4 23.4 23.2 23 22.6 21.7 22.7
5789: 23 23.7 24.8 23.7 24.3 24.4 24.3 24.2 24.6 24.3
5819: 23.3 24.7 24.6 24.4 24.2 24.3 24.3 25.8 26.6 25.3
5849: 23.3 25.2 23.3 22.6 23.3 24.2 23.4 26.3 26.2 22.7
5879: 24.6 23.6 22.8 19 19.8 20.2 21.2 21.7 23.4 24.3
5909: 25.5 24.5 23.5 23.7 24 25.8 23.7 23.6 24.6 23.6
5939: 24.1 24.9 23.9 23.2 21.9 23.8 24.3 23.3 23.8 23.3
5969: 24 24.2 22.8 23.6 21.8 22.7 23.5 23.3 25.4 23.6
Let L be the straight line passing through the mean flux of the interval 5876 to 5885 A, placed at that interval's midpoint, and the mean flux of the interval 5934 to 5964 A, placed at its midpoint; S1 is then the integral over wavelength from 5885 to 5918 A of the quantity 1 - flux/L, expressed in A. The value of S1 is 1.8 A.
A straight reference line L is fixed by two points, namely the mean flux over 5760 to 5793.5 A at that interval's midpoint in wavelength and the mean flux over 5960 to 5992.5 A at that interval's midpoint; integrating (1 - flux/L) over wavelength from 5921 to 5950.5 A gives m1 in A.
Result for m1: -0.9 A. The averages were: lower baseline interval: 23.5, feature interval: 24.1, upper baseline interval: 23.4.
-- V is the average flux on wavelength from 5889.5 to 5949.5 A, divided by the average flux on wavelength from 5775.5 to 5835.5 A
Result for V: 1.0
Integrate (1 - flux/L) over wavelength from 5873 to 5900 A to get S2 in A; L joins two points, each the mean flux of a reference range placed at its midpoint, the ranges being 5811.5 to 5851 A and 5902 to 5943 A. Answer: 2.7 A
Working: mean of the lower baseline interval 24.6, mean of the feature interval 22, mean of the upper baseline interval 24.2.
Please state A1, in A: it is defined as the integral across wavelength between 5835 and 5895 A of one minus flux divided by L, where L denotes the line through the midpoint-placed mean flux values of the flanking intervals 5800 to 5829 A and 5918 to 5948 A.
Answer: 1.5 A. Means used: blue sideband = 24.3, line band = 23.7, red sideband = 24.2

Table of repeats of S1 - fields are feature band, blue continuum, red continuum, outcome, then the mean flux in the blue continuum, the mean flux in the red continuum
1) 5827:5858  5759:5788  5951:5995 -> -1.3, 23.6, 23.5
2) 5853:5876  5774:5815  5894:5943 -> -0.4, 23.6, 23.8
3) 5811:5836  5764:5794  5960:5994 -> -1.0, 23.4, 23.5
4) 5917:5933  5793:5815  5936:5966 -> -0.3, 24.3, 23.7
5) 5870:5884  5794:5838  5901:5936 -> -0.1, 24.3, 24.2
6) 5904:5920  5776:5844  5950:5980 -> -0.4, 24.1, 23.5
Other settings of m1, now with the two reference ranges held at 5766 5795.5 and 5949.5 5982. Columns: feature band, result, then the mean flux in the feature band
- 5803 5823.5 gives -0.8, 24.3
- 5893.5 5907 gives 0.7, 22.2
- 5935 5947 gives -0.4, 24.1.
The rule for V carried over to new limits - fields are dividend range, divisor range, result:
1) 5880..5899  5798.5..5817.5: 0.87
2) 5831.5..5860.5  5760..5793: 1.04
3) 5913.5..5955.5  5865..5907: 1.05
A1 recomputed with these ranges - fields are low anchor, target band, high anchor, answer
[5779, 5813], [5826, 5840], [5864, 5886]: -0.32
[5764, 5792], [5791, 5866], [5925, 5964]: -2.67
